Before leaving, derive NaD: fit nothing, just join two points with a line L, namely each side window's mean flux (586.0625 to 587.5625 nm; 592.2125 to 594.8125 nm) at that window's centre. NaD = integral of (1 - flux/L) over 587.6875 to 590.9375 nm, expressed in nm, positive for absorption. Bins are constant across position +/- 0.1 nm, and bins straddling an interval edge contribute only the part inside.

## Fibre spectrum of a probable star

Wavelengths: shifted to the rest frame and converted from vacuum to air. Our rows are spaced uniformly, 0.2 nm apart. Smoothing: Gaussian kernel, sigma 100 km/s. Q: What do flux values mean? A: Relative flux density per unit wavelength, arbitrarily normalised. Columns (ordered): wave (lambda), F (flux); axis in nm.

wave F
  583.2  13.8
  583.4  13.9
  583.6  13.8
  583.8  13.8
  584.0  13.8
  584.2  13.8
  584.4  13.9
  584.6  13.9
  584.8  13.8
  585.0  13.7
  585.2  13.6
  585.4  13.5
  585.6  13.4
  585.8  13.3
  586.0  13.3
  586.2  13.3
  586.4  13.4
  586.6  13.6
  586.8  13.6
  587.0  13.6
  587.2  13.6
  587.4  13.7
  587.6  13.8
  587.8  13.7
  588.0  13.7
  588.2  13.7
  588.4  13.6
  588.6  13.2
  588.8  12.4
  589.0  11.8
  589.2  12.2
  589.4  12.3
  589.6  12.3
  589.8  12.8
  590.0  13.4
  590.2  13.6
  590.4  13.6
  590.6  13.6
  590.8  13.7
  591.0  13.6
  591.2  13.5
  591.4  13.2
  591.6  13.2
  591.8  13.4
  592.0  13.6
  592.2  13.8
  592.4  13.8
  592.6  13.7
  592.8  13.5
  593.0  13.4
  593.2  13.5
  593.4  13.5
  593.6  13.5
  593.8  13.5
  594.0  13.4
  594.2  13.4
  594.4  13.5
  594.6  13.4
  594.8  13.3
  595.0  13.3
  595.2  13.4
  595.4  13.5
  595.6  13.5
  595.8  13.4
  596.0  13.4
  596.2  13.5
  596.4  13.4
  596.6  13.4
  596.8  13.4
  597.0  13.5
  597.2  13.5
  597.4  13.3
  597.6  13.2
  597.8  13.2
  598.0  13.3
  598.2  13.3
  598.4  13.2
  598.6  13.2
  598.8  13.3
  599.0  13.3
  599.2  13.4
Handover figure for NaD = 0.10 nm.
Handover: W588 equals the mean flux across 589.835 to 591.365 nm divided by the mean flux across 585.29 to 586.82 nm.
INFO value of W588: 1.01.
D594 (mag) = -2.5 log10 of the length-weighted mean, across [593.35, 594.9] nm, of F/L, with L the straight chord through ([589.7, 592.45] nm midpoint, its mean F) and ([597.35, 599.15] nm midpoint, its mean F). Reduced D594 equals -0.004 mag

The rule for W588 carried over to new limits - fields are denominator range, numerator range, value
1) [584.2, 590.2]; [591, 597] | 1.01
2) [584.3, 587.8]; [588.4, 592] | 0.96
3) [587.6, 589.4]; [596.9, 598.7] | 1.02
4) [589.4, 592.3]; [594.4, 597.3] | 1.01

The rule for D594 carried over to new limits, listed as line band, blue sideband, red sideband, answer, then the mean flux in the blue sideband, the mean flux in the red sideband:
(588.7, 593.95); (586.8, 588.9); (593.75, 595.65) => 0.017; 13.5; 13.4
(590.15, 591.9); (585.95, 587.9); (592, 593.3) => 0.009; 13.6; 13.6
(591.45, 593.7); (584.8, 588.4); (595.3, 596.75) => -0.003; 13.6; 13.4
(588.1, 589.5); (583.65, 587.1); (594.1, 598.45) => 0.066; 13.6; 13.4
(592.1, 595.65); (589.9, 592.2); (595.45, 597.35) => -0.002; 13.5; 13.4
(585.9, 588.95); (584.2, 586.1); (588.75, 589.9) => -0.046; 13.6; 12.3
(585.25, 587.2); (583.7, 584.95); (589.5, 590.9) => 0.016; 13.8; 13.3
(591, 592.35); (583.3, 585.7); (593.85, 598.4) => 0.004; 13.7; 13.4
